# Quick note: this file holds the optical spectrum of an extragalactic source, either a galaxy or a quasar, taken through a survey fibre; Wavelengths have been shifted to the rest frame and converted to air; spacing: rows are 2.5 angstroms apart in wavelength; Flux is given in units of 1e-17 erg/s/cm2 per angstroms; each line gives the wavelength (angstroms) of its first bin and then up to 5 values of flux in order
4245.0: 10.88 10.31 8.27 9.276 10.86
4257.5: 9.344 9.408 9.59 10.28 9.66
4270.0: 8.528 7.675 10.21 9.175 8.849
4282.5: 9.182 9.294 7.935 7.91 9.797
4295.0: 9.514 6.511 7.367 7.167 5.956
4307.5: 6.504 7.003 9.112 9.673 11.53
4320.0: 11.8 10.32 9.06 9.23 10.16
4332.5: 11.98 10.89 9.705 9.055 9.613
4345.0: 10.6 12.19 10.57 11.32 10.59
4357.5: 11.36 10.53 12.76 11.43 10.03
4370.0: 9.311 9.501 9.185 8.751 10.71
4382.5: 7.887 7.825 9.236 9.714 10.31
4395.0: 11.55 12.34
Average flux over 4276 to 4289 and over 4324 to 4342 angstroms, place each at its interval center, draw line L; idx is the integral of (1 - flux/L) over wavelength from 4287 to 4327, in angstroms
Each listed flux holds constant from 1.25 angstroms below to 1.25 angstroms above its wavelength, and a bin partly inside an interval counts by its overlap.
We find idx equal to 3.6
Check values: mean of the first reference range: 8.89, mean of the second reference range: 10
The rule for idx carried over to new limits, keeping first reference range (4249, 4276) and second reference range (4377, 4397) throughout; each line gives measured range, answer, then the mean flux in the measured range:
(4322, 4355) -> -2.9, 10.4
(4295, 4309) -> 3.7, 6.96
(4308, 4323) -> -0.4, 9.72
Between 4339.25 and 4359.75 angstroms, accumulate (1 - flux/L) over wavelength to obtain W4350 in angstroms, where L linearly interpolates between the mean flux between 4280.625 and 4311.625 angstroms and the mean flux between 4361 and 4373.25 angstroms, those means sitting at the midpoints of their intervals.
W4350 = -1.49 angstroms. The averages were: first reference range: 7.88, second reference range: 10.6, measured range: 10.7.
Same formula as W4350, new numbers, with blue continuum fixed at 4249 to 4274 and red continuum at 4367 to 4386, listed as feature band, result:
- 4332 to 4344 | -1.2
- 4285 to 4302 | 1.9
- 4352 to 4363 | -2.5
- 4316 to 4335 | -2.8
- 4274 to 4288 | 0.2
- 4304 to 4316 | 2.1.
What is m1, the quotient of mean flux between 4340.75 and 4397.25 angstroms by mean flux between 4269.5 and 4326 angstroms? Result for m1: 1.2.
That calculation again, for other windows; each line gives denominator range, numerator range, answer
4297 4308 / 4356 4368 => 1.68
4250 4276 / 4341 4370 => 1.16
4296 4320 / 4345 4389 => 1.26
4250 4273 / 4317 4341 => 1.10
